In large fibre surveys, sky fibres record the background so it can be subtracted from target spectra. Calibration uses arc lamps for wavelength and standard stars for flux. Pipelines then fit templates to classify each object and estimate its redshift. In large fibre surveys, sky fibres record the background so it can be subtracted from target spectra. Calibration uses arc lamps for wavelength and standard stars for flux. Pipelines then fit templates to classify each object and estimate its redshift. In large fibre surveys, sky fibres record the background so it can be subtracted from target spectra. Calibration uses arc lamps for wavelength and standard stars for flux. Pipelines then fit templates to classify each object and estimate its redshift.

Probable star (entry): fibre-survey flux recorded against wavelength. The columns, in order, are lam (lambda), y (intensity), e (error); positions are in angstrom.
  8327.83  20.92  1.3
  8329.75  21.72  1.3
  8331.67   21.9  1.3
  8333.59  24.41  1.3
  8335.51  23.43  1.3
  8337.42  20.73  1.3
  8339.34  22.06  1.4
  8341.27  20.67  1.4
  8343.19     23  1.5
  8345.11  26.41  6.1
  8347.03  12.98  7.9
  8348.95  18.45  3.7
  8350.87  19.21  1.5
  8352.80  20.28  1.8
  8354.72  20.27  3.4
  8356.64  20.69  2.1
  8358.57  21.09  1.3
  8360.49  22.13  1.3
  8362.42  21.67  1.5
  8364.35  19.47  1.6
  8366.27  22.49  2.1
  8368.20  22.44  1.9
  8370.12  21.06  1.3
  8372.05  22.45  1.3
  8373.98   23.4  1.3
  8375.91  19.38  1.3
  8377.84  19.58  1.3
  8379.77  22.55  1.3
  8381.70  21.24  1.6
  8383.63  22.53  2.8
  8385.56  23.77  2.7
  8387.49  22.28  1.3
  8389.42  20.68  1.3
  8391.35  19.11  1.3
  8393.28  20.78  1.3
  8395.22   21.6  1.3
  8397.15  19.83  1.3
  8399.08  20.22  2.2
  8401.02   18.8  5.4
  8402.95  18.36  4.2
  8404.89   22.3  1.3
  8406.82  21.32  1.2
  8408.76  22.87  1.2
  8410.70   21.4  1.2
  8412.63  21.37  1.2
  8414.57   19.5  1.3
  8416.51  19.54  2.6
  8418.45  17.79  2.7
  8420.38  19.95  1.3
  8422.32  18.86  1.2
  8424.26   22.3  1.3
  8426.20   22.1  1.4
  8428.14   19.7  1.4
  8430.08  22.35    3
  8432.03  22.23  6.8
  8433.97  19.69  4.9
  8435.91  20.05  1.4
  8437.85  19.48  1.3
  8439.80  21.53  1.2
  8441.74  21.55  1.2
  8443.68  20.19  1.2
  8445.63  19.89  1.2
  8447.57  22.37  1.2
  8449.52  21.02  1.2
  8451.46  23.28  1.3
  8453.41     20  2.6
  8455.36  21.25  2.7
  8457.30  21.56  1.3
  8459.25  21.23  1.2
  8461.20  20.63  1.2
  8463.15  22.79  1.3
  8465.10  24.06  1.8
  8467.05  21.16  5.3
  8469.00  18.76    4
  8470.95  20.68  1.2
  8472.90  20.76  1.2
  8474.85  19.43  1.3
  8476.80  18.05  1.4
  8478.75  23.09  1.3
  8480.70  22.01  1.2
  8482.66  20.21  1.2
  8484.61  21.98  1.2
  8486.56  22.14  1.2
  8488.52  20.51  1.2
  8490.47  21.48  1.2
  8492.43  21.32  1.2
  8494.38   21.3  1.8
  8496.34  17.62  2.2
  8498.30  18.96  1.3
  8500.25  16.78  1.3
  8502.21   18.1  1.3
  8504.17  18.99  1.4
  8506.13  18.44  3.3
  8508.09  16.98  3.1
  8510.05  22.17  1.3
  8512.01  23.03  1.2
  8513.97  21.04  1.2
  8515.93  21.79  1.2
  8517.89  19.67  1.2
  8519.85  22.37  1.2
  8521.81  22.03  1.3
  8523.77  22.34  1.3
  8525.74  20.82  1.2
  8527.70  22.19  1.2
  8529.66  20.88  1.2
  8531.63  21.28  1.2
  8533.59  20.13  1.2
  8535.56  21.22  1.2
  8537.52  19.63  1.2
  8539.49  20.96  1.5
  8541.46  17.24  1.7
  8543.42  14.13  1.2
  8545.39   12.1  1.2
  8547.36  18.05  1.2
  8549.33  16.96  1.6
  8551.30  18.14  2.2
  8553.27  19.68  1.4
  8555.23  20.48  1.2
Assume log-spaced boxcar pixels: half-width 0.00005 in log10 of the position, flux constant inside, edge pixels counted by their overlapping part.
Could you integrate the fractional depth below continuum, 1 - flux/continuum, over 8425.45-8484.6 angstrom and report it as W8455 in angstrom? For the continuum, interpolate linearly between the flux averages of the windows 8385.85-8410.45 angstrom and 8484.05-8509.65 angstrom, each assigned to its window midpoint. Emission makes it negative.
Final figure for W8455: -2.8 angstrom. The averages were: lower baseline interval 20.8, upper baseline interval 19.6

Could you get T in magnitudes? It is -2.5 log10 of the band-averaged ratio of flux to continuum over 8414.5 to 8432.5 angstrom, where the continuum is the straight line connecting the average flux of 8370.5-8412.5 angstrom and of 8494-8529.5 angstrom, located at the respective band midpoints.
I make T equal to 0.03 mag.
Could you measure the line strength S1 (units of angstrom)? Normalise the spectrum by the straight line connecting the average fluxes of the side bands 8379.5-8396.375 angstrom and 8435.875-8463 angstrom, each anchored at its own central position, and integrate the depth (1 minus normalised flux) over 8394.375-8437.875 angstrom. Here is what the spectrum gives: 1.7 angstrom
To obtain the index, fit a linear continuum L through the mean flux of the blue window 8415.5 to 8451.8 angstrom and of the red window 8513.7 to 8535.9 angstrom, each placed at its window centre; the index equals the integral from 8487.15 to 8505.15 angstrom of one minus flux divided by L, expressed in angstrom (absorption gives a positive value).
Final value 1.38 angstrom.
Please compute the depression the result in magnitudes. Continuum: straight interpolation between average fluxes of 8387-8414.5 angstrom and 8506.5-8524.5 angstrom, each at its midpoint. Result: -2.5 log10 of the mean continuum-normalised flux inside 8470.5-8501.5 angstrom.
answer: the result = 0.04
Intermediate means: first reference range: 20.7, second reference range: 21.2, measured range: 20.4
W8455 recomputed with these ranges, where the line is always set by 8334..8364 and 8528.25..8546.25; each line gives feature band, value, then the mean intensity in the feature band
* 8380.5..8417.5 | -1.1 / 20.9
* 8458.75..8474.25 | -1.3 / 21.2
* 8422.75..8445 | -1.1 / 20.9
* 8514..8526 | -1.6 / 21.5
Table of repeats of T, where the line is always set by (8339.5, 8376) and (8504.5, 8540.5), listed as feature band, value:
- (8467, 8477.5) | 0.063 mag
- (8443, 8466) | -0.030 mag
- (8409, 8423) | 0.053 mag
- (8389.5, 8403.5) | 0.056 mag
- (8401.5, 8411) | -0.008 mag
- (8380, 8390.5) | -0.057 mag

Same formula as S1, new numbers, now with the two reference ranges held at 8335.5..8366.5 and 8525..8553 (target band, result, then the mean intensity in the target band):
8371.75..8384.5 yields -0.6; 21.5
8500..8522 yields -1.2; 20.2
